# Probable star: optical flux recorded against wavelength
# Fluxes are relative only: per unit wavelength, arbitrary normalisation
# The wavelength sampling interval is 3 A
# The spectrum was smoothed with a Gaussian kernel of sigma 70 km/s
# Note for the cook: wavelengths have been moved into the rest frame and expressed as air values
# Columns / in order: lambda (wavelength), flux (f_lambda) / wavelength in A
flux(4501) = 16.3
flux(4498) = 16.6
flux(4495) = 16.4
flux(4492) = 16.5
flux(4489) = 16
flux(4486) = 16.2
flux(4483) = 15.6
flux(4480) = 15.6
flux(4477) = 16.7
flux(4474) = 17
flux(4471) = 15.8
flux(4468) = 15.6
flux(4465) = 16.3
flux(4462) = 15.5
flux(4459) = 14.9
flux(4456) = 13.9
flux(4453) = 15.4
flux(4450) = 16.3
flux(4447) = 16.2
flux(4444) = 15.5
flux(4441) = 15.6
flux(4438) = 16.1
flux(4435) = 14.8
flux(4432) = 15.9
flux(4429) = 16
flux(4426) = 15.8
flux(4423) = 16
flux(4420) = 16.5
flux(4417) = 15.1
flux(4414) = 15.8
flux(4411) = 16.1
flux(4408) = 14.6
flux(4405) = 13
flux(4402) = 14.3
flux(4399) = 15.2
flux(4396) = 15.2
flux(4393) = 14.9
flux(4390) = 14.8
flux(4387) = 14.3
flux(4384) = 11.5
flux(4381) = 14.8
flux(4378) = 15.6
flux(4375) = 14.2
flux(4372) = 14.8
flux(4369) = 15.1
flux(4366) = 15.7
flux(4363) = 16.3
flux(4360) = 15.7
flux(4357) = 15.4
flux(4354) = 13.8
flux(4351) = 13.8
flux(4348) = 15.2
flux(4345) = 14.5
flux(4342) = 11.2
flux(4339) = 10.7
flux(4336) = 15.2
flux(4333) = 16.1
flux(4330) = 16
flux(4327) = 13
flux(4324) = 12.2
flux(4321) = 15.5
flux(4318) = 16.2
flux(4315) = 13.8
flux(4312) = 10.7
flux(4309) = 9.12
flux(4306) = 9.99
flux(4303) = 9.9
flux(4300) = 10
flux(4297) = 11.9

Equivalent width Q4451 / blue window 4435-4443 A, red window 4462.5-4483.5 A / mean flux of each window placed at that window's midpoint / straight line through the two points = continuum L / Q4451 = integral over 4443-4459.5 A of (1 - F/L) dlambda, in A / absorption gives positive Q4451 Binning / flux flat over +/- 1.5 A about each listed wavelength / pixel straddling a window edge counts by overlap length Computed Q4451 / 0.4 A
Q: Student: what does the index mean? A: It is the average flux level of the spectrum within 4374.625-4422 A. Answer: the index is 14.8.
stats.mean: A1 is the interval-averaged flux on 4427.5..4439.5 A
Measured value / 15.7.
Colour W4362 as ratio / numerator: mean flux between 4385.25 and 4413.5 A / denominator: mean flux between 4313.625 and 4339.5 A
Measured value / 1.0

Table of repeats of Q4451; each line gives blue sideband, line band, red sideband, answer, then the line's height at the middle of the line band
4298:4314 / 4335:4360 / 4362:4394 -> -2.0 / 12.8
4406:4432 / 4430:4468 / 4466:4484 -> 0.8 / 15.9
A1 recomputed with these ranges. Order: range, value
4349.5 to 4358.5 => 14.3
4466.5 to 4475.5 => 16.1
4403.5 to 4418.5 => 14.9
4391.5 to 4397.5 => 15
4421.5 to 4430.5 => 15.9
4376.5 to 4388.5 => 14.1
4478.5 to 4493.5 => 16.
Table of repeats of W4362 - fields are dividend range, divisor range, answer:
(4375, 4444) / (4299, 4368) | 1.12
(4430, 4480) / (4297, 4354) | 1.21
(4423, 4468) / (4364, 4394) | 1.07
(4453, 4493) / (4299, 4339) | 1.23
